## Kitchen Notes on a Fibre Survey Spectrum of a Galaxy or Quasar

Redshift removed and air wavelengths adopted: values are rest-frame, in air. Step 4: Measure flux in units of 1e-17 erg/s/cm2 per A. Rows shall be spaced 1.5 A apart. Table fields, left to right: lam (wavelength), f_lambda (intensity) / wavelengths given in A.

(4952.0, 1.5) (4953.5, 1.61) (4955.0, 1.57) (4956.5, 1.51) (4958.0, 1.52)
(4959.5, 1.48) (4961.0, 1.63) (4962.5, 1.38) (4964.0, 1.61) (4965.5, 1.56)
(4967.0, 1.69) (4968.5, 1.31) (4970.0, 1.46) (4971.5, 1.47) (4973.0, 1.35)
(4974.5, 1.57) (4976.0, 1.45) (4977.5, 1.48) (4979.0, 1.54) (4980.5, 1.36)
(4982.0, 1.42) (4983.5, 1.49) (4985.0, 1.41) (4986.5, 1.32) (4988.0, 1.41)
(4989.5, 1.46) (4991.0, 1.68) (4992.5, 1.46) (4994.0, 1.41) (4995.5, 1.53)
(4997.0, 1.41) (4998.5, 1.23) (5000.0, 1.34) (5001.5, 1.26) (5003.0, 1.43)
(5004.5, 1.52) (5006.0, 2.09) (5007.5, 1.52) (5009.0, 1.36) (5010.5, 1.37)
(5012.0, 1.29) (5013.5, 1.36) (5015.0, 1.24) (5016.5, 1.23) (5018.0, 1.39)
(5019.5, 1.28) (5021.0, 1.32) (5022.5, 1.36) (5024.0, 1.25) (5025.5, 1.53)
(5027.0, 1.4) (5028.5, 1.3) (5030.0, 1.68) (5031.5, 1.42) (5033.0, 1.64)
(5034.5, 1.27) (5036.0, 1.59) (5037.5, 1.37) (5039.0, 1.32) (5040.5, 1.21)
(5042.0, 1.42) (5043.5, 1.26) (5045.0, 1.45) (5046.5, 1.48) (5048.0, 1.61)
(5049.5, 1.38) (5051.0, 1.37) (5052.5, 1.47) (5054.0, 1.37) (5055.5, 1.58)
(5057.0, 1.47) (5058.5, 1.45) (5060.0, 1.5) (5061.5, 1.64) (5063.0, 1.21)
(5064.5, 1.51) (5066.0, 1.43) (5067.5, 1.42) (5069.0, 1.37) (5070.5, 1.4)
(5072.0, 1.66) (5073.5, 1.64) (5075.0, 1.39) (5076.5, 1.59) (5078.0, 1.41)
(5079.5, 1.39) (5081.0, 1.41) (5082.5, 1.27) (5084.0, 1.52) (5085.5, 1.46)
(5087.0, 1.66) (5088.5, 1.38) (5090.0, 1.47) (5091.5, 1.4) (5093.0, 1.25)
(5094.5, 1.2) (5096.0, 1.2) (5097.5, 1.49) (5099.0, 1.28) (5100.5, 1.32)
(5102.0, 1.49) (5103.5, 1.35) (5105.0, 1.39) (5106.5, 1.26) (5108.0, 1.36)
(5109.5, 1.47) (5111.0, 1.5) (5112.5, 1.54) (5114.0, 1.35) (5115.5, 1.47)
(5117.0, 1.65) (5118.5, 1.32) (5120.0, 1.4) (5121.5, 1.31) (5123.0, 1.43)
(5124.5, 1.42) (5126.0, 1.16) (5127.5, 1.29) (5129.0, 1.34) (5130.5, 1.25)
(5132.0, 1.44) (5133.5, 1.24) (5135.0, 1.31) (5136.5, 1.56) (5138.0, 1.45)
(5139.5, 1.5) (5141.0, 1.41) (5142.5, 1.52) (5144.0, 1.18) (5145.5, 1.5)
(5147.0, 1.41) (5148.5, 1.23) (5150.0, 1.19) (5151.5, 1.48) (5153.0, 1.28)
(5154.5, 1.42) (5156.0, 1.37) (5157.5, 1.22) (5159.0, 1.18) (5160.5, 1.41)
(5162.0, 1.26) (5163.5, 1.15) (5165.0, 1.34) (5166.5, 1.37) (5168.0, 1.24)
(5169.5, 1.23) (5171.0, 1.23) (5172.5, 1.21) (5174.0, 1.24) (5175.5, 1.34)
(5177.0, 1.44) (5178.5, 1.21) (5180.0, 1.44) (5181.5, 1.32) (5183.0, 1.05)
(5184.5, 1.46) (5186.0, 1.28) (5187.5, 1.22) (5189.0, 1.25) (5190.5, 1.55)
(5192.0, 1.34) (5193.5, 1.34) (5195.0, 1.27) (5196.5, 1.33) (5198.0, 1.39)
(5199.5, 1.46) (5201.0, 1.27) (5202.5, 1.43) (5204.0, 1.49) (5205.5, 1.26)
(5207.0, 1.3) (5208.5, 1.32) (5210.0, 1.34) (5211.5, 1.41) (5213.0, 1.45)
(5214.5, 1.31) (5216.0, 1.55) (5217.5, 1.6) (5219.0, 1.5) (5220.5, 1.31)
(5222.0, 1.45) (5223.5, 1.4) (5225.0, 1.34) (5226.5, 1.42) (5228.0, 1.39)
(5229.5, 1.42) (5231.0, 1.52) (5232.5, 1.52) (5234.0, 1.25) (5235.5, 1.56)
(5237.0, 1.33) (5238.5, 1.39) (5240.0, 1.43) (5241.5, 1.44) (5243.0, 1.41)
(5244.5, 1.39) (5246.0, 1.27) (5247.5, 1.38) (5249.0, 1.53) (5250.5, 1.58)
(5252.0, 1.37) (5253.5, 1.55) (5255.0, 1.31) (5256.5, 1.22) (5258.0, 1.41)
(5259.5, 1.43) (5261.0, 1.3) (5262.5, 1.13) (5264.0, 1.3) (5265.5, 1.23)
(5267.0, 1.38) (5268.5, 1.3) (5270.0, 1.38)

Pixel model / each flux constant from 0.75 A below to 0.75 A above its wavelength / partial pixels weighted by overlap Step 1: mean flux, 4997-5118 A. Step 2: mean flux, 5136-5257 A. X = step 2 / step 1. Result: 0.96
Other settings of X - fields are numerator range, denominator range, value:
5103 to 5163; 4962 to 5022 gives 0.95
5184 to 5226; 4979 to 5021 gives 0.97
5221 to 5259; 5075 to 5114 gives 1.01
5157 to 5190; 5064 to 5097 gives 0.90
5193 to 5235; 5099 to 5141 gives 1.00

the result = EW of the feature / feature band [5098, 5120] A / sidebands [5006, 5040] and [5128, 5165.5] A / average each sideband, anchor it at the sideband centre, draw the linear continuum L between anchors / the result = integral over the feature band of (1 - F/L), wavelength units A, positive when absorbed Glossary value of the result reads -0.8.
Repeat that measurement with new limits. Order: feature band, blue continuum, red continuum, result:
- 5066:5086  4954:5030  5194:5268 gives -0.4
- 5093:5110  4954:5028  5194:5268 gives 0.9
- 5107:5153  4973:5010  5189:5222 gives 0.9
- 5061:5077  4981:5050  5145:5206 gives -1.0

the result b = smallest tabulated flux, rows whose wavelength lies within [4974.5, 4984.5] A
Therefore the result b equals 1.36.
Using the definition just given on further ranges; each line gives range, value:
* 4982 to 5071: 1.21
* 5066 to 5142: 1.16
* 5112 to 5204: 1.05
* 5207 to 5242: 1.25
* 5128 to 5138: 1.24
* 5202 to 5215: 1.26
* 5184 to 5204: 1.22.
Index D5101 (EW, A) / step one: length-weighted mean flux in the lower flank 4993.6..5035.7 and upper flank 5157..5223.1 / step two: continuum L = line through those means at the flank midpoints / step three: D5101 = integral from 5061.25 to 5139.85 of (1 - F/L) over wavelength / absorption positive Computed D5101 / -1.8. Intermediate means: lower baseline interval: 1.41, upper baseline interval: 1.34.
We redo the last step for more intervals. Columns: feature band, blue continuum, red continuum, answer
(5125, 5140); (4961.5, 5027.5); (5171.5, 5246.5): 0.44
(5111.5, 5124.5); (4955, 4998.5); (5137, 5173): -0.74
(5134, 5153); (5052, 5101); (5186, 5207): -0.04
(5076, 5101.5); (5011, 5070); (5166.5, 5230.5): -0.06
